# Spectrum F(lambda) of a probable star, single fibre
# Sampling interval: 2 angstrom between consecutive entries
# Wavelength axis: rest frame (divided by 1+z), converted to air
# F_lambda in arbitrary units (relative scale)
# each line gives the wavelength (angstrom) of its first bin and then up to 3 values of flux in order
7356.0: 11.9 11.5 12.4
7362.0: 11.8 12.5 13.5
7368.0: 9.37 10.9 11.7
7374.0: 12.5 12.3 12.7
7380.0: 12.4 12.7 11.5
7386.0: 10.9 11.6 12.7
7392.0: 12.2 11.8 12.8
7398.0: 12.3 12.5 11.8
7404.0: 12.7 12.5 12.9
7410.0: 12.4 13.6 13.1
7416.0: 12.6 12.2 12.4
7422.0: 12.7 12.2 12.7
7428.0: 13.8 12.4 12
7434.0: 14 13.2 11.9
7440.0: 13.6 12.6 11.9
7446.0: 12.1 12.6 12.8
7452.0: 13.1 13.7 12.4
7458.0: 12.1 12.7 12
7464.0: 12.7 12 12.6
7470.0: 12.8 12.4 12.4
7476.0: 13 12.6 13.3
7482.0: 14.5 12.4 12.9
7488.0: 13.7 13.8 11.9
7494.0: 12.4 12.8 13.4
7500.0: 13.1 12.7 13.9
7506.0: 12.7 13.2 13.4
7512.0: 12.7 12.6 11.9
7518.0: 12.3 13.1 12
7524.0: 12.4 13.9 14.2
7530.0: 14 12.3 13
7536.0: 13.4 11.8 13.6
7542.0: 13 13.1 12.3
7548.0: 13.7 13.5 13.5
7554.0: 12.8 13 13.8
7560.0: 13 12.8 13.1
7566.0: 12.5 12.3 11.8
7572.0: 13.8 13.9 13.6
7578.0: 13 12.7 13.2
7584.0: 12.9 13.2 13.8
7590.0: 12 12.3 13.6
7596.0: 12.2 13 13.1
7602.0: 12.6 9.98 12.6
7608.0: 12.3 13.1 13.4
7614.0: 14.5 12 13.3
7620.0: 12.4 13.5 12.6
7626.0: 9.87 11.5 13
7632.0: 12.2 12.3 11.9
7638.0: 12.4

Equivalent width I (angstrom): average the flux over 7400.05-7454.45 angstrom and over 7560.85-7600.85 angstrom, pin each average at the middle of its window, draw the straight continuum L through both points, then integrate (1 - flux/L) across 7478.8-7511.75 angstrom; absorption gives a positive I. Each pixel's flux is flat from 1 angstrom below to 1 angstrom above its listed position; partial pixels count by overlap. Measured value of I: -0.8 angstrom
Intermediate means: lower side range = 12.7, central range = 13.1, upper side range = 12.9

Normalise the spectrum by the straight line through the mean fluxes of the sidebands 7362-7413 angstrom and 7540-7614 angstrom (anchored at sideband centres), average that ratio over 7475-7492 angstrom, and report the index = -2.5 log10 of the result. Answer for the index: -0.05 mag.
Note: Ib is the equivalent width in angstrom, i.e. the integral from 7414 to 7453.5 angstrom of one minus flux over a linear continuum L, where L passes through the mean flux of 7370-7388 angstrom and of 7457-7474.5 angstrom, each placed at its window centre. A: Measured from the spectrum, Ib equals -1.42 angstrom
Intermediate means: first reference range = 12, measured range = 12.7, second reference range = 12.4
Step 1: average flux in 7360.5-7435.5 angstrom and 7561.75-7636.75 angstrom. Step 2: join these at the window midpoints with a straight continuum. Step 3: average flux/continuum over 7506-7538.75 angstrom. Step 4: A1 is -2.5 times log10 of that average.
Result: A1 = -0.03 mag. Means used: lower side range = 12.3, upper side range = 12.7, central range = 12.9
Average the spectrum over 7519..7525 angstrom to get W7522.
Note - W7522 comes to 12.5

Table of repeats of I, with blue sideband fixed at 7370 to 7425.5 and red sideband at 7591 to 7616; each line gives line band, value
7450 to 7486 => -0.85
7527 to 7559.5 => -1.54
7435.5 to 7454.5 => -0.45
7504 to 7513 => -0.41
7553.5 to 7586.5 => -1.01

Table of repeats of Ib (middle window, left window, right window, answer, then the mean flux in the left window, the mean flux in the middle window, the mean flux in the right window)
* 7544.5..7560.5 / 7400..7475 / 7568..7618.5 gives -0.5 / 12.6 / 13.2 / 12.9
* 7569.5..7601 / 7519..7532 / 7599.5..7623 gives -0.4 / 13.2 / 13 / 12.7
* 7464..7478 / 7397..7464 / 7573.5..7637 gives 0.1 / 12.7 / 12.6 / 12.7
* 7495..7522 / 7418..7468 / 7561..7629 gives -0.4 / 12.6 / 12.9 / 12.7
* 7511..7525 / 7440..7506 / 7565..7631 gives 0.4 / 12.8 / 12.4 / 12.7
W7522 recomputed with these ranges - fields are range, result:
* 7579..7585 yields 12.9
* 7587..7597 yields 12.8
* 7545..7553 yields 13.2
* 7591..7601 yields 12.8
